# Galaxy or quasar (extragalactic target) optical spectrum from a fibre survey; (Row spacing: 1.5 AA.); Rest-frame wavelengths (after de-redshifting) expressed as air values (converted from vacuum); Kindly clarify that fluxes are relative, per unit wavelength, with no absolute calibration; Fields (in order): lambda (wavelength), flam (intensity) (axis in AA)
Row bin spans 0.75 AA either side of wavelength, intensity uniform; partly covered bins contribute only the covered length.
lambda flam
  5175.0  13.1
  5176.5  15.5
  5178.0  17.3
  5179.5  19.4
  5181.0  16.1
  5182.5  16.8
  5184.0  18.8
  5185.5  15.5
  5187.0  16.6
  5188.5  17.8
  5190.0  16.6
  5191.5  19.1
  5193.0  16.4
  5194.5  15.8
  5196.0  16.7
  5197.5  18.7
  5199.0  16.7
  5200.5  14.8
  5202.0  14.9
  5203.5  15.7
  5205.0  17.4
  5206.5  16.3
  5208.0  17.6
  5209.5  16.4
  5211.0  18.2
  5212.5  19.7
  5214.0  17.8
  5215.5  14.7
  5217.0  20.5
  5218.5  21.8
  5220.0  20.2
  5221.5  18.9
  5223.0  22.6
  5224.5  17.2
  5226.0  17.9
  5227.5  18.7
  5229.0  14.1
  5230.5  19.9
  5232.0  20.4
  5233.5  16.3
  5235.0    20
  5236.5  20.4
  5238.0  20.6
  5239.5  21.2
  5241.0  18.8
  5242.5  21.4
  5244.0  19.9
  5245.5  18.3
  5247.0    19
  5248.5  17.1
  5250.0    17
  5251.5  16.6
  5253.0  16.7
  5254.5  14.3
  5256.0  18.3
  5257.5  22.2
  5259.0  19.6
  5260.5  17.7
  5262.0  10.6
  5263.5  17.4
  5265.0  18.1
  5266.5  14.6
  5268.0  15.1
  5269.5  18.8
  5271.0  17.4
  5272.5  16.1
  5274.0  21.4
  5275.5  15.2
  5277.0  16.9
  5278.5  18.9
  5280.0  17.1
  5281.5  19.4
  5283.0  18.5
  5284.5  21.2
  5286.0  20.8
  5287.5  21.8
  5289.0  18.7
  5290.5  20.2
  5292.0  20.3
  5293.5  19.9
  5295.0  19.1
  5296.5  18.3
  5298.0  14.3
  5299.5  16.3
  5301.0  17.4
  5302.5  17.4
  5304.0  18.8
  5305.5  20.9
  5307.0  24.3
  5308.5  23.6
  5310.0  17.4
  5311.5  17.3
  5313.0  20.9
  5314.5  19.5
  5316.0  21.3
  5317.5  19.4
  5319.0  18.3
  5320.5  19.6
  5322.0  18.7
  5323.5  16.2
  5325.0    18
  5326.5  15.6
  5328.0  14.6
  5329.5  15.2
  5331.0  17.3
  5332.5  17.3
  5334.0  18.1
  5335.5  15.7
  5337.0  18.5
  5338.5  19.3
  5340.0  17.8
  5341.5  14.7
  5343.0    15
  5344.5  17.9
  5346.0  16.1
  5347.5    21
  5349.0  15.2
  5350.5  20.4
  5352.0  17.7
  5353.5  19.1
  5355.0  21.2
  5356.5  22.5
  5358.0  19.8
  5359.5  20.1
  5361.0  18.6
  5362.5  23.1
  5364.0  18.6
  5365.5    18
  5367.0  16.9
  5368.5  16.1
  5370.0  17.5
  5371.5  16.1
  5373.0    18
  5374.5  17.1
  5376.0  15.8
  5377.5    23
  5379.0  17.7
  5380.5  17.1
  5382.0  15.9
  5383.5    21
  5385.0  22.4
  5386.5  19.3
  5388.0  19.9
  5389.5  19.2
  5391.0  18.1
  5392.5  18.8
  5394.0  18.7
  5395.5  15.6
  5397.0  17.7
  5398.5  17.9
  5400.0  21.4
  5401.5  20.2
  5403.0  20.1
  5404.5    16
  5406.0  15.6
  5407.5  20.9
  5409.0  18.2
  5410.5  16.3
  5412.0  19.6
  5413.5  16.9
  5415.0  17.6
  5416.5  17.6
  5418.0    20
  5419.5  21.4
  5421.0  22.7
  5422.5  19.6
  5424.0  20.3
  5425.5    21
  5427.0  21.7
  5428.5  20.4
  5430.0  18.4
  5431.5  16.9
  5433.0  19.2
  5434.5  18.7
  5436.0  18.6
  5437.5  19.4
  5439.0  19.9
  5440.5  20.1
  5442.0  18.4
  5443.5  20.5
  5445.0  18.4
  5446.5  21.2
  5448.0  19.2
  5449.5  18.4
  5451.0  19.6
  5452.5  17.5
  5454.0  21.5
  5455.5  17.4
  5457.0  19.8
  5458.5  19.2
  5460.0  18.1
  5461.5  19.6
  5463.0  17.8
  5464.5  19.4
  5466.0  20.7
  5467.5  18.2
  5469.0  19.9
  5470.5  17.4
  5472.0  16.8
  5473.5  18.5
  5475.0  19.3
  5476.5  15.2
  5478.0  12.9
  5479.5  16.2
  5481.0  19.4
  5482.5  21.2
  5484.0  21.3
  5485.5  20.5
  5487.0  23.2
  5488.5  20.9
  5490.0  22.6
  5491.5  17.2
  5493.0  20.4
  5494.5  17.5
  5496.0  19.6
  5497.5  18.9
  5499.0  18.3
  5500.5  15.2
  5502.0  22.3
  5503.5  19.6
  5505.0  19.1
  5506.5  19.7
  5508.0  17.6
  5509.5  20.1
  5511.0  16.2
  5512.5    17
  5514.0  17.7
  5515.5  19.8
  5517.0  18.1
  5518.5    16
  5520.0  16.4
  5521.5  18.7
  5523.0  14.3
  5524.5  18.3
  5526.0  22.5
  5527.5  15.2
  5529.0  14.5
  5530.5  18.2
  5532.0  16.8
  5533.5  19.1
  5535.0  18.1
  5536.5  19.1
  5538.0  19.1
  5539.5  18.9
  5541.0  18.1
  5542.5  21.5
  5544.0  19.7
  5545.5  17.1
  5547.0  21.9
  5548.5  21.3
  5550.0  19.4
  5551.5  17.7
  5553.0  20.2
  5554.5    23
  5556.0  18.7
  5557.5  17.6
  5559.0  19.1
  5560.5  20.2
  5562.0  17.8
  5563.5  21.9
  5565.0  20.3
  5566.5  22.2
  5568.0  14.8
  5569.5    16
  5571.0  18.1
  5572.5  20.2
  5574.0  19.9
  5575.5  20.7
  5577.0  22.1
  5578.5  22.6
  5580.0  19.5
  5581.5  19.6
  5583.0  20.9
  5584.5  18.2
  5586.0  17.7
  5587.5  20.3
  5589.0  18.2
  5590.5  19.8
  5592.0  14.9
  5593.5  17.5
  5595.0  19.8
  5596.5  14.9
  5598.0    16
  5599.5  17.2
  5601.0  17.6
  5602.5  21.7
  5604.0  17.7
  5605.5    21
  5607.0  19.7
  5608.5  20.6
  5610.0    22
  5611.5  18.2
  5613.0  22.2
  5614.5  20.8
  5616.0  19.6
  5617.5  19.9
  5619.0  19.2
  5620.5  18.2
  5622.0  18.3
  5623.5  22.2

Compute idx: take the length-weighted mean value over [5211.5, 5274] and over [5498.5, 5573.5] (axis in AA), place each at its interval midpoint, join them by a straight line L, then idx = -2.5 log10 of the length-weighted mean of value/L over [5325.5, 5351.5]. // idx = 0.08 mag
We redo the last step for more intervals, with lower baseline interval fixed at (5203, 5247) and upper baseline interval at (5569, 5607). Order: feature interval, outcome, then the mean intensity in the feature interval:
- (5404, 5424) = 0.01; 18.7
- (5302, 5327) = -0.03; 19.3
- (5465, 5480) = 0.08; 17.6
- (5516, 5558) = 0.02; 18.6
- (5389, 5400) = 0.04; 18.2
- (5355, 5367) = -0.06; 20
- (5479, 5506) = -0.04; 19.7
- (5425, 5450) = -0.03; 19.4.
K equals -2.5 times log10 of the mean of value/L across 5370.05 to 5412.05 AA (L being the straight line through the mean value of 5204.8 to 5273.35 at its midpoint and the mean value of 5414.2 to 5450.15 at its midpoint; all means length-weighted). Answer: 0.047 mag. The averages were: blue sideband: 18.1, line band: 18.5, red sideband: 19.6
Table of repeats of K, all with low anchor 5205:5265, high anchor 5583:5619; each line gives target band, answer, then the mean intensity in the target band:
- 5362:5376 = 0.05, 17.7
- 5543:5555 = -0.06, 20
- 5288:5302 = 0.01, 18.3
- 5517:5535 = 0.09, 17.3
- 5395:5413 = 0.02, 18.3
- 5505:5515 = 0.04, 18.2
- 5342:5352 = 0.06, 17.5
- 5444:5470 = -0.02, 19.2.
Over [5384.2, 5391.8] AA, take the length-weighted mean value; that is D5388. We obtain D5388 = 19.8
